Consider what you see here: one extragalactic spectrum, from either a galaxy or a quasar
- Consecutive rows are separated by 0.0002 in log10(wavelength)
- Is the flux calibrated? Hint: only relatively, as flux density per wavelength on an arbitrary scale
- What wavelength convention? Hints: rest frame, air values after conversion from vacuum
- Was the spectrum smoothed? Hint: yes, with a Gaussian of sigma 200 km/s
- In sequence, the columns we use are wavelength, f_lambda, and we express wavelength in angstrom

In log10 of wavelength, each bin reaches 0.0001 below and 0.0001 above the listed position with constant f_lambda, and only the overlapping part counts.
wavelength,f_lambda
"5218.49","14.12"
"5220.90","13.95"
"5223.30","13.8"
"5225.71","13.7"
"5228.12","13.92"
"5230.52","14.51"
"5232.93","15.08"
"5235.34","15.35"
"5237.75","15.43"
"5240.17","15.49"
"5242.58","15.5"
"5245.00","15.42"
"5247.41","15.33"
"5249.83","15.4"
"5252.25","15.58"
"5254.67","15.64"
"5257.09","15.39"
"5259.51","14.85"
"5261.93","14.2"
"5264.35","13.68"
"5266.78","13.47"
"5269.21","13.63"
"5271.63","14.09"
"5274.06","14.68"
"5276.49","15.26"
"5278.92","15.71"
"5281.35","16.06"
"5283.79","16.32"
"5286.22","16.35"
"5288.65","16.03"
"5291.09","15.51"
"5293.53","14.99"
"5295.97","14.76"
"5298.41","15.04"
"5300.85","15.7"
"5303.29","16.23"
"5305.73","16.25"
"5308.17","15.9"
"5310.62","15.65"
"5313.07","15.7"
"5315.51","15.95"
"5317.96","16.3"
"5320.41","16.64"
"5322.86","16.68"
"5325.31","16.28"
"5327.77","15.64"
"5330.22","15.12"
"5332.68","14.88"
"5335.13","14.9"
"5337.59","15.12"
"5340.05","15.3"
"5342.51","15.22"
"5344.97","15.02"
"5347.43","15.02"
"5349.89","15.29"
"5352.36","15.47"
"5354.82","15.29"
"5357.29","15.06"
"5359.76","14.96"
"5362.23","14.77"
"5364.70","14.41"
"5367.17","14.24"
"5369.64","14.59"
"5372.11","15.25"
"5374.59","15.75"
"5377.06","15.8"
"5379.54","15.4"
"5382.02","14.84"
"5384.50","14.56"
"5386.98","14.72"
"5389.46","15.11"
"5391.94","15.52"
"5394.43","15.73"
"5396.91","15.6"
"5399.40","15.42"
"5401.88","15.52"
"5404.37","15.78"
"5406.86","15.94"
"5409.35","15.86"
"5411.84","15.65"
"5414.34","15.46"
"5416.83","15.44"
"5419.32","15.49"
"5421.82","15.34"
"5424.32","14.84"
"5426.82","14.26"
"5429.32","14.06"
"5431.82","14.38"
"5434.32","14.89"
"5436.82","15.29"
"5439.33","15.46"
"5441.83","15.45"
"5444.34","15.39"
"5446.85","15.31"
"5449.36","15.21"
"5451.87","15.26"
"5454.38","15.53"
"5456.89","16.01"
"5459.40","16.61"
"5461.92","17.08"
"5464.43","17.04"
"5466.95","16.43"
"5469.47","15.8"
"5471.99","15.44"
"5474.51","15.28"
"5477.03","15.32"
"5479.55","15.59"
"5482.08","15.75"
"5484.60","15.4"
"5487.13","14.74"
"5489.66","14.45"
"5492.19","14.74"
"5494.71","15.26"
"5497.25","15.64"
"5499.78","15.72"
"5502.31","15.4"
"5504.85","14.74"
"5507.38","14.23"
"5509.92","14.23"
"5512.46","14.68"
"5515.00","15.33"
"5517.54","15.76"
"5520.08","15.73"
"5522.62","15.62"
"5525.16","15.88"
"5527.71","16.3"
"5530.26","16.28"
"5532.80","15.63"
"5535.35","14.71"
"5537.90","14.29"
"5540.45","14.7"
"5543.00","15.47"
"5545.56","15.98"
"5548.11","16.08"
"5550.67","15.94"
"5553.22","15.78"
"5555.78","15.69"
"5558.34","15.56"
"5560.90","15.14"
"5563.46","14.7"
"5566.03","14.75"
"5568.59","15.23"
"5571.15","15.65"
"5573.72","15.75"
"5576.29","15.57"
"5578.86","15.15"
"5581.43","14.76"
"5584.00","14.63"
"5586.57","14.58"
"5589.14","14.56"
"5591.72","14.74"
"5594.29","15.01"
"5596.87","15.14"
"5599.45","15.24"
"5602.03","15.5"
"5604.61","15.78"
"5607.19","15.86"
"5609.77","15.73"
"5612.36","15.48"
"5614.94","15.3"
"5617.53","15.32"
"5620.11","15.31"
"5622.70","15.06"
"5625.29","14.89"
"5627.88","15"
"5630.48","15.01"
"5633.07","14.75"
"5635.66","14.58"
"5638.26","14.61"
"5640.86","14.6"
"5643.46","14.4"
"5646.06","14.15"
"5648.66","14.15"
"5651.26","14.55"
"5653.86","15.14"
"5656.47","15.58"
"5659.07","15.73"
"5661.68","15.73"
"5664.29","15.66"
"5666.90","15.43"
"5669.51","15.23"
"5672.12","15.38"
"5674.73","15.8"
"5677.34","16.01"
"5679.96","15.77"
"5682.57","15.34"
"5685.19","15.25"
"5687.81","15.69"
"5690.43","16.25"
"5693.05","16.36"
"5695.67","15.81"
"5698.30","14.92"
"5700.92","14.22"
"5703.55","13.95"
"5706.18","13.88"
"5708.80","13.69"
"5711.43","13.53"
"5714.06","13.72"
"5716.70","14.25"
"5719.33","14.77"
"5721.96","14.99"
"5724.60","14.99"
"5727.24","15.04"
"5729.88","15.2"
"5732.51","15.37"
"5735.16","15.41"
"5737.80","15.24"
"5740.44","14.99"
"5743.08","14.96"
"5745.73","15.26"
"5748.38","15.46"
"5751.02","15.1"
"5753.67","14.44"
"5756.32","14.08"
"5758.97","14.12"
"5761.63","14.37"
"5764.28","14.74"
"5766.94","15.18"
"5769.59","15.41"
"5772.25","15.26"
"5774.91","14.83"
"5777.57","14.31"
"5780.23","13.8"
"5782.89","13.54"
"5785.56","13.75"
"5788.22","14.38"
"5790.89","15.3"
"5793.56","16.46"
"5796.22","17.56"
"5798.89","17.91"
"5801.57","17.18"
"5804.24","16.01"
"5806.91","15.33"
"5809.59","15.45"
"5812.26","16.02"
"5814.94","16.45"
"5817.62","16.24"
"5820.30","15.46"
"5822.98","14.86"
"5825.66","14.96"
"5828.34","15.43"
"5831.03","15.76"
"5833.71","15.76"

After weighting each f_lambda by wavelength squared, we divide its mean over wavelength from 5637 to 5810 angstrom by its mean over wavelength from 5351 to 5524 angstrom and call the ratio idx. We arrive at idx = 1.1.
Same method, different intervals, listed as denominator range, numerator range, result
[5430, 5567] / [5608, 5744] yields 1.04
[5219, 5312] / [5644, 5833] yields 1.19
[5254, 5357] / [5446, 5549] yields 1.08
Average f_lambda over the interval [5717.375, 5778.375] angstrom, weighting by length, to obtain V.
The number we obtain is 14.9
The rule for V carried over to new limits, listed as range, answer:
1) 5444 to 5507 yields 15.5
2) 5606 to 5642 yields 15.1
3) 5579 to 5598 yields 14.8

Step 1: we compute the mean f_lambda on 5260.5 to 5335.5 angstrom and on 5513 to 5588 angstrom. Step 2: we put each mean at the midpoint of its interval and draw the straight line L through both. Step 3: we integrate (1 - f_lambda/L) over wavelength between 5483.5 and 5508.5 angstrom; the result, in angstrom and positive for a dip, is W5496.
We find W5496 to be 0.6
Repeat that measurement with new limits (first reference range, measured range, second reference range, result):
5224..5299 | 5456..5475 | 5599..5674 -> -1.46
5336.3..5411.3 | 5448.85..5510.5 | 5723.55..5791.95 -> -1.59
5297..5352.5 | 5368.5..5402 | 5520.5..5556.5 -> 0.75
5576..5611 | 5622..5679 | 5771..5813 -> 0.61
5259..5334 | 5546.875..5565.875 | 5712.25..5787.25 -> -0.62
